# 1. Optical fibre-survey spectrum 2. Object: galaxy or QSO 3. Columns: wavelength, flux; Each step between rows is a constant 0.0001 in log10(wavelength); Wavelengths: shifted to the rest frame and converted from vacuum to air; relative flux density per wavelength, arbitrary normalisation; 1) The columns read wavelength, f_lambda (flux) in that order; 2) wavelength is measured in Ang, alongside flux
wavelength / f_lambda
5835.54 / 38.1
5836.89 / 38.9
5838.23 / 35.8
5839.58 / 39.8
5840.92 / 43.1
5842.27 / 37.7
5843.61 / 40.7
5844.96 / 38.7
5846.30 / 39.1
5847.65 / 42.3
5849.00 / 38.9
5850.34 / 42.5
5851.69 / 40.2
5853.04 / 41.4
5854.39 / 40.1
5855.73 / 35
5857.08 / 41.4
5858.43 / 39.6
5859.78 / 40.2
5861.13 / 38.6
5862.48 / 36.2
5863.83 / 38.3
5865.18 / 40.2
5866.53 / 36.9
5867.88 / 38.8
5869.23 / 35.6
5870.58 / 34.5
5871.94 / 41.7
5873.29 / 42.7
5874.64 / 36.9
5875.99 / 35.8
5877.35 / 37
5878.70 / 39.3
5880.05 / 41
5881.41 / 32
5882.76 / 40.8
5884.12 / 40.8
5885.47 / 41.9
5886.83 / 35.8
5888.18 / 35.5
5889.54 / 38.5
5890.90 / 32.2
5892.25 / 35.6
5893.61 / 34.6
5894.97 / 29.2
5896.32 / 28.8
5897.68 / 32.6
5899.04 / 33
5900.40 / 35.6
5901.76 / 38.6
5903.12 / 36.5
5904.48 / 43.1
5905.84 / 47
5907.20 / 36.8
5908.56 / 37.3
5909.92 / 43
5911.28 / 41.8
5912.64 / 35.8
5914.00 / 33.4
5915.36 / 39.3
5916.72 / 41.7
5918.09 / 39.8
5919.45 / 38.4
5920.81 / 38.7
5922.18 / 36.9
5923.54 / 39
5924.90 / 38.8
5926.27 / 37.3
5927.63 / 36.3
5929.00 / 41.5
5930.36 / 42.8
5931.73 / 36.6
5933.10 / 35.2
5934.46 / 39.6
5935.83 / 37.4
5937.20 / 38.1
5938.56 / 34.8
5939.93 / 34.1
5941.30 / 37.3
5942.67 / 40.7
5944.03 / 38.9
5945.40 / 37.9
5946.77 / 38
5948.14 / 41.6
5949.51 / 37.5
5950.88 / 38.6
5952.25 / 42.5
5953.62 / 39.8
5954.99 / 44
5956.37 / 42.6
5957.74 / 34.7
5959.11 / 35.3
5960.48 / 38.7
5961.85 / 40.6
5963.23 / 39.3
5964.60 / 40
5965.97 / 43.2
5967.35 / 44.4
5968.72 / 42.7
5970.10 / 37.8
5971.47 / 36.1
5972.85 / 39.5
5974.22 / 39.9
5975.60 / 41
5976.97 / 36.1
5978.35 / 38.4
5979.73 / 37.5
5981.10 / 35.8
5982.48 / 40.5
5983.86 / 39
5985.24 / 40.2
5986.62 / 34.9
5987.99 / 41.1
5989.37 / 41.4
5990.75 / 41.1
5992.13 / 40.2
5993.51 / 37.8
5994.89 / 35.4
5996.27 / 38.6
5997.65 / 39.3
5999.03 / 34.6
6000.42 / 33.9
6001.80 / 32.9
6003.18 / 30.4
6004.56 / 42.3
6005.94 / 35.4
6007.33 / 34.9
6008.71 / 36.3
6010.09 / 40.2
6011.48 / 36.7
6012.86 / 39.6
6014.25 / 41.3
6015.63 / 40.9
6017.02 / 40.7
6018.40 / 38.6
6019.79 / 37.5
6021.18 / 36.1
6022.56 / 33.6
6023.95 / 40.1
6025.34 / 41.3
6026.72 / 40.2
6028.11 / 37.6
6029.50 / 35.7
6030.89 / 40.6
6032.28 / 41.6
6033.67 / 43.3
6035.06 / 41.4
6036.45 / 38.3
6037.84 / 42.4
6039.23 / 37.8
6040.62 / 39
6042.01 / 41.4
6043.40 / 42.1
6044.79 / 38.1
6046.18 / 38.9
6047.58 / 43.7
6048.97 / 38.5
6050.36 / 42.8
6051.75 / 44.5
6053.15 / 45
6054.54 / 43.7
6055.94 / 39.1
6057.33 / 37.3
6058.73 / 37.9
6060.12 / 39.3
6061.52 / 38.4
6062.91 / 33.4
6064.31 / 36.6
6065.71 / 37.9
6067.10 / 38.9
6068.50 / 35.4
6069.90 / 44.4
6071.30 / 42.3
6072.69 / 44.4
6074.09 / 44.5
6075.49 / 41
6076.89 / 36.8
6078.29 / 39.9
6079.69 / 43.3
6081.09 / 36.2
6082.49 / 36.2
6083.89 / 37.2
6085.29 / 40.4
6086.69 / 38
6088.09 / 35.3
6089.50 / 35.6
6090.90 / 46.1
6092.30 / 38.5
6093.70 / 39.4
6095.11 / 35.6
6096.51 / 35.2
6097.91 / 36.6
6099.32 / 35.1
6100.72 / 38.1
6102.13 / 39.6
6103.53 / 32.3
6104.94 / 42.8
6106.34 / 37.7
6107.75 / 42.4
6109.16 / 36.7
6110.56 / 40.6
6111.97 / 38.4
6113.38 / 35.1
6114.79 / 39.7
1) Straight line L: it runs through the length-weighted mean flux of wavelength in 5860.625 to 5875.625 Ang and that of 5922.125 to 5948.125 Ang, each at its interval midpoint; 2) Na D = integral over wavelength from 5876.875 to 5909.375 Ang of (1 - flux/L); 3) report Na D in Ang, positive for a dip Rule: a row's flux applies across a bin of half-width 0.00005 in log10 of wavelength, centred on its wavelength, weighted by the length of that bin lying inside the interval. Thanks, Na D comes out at 1.11 Ang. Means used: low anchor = 38.2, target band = 36.8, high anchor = 38.1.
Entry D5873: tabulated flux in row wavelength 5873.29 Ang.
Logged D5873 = 42.7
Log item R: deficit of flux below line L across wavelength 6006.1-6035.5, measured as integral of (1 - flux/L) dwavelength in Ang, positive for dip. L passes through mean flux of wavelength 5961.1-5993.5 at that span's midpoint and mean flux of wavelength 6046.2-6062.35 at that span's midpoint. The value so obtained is 1.0 Ang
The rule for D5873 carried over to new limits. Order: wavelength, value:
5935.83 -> 37.4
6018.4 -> 38.6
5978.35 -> 38.4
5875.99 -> 35.8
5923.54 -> 39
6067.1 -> 38.9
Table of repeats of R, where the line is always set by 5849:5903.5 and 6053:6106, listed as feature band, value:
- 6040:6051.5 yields -0.6 Ang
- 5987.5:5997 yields -0.3 Ang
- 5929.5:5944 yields 0.0 Ang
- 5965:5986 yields -0.8 Ang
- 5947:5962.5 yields -0.7 Ang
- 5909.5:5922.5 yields -0.4 Ang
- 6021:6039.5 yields -0.4 Ang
